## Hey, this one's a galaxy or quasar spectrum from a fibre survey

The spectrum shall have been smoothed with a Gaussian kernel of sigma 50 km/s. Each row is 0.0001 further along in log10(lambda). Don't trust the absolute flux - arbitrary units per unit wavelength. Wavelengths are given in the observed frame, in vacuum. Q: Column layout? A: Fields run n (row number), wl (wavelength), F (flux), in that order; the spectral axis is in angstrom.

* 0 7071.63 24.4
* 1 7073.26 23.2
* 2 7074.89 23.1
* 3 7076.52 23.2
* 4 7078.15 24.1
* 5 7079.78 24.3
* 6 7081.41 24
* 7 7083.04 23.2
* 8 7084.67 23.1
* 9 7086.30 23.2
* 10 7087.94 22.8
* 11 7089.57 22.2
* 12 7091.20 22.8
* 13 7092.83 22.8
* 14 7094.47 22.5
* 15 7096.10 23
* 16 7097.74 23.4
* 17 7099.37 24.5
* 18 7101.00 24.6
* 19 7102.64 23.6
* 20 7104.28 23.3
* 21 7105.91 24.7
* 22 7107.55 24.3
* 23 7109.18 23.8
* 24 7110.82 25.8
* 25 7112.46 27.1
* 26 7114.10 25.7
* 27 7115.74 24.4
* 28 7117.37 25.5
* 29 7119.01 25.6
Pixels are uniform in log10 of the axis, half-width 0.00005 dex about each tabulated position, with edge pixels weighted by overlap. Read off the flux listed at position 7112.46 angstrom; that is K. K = 27.1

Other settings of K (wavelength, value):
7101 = 24.6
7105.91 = 24.7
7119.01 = 25.6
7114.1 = 25.7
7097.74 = 23.4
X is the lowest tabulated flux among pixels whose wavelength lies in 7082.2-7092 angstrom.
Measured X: 22.2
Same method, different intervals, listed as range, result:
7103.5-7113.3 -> 23.3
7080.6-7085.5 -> 23.1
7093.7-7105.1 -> 22.5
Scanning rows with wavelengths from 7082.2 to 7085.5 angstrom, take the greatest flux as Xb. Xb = 23.2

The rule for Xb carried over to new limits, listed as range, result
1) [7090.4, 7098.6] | 23.4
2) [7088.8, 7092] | 22.8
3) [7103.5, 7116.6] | 27.1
